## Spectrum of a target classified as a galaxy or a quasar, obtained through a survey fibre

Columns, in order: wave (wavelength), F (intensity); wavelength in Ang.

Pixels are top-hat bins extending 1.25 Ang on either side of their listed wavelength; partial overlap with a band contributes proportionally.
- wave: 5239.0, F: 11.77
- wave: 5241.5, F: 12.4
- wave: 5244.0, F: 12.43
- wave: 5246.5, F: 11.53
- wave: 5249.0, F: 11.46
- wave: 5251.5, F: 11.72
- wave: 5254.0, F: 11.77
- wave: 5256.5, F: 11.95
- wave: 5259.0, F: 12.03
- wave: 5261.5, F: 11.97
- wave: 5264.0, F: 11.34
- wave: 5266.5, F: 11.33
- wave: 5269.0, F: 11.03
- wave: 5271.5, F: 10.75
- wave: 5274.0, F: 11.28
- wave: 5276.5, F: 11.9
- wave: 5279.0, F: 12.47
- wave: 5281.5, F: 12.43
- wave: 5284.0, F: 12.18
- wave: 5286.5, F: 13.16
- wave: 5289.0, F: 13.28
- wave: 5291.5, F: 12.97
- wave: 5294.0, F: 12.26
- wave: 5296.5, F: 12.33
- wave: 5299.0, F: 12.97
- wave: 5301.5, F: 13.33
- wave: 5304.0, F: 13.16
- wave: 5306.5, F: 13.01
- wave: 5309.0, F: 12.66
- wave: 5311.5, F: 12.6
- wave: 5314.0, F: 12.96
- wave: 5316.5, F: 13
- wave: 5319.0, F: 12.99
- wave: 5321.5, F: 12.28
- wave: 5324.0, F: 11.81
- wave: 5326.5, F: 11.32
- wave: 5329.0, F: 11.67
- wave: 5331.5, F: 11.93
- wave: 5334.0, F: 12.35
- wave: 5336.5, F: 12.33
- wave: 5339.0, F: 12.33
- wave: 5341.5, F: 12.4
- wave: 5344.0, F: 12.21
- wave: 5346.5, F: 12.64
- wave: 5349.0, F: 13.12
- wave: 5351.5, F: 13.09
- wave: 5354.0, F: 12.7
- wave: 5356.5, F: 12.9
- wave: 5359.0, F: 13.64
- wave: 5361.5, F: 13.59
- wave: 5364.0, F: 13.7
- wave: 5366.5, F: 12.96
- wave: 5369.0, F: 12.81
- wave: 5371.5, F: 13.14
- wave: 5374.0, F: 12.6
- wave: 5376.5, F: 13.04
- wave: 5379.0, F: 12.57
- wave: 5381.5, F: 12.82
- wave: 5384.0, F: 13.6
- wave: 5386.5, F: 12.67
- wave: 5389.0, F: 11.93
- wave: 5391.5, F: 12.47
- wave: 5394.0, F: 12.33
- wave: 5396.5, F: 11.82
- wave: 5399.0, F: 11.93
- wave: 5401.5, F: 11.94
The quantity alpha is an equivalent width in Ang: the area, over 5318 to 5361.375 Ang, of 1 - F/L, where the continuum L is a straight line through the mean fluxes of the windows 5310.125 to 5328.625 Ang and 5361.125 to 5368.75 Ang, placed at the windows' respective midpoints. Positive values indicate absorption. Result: 1.11 Ang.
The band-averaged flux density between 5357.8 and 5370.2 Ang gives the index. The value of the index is 13.3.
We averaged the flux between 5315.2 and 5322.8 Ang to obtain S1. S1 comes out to 12.8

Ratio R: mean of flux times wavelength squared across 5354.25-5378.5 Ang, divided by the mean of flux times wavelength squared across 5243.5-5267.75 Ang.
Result 1.2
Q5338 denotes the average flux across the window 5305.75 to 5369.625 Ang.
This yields 12.6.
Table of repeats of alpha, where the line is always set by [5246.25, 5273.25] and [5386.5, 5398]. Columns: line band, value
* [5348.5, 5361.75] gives -1.3 Ang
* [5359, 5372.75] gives -1.4 Ang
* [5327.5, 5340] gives -0.2 Ang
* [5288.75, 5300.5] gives -1.0 Ang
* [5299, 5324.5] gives -2.2 Ang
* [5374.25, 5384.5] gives -0.7 Ang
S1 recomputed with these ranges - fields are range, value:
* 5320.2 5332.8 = 11.8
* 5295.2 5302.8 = 12.9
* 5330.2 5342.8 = 12.3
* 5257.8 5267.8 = 11.7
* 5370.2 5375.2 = 12.9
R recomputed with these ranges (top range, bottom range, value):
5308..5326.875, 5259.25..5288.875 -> 1.07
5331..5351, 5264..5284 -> 1.10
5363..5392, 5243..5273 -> 1.16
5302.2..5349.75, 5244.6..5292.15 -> 1.07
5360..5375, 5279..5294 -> 1.06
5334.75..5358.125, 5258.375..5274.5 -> 1.15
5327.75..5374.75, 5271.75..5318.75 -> 1.03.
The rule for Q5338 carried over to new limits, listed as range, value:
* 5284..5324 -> 12.8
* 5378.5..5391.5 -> 12.7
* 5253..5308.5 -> 12.2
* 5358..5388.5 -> 13.1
